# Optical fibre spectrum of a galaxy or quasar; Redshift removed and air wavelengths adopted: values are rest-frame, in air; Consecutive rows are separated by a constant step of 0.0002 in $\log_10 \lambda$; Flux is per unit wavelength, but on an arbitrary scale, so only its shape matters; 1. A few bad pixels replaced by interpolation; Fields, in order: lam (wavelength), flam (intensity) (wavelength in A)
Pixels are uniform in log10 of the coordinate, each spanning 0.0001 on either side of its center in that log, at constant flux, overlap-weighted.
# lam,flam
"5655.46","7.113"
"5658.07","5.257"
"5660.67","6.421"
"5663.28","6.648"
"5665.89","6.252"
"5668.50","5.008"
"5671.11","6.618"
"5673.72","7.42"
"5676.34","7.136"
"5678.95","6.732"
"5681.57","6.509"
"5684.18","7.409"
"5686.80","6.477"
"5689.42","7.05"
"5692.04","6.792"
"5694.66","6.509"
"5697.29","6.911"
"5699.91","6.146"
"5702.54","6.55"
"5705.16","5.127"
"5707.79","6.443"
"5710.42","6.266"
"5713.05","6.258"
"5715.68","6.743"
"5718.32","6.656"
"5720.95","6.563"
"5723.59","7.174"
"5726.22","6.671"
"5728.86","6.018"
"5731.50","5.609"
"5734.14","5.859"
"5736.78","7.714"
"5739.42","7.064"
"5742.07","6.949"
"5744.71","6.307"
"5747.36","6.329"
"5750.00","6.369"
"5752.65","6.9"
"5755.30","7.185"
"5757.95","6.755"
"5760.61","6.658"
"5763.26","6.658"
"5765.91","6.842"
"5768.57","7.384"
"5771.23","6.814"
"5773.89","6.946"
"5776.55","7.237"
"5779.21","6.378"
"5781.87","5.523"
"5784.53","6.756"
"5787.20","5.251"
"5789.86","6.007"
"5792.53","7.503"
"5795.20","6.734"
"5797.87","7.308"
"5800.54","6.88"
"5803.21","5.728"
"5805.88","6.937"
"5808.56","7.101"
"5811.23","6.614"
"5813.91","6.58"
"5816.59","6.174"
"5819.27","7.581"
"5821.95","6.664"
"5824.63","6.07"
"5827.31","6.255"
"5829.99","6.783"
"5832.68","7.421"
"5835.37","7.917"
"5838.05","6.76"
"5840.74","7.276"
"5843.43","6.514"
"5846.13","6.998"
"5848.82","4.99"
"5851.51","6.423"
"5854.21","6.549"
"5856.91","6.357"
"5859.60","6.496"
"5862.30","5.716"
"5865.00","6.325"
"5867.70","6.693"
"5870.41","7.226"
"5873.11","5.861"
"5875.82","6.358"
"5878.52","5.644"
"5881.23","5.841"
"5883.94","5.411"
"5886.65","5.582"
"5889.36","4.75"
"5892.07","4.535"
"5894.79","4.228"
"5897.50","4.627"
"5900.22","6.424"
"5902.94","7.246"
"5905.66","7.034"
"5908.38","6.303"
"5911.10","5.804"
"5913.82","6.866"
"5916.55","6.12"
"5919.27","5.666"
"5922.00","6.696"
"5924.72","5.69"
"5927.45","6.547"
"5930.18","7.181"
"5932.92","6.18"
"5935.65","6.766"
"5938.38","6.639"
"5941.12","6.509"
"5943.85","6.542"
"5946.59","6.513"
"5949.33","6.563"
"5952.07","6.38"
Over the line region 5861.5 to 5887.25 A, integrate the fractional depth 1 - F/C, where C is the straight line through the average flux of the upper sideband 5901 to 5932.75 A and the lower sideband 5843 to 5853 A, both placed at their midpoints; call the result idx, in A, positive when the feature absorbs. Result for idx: 0.9 A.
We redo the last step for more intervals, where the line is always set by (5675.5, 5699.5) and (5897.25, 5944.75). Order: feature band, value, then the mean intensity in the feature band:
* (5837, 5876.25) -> 0.5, 6.43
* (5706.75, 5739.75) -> 1.1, 6.53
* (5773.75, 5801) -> 0.3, 6.57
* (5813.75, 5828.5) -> 0.1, 6.56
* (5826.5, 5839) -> -1.0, 7.07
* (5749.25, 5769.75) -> -0.5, 6.85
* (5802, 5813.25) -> 0.0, 6.6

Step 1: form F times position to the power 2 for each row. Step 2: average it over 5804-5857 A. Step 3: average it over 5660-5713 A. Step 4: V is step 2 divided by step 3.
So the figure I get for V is 1.08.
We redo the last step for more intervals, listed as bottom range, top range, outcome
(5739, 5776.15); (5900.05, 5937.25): 1.01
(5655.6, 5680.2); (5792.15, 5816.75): 1.10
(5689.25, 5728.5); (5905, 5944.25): 1.07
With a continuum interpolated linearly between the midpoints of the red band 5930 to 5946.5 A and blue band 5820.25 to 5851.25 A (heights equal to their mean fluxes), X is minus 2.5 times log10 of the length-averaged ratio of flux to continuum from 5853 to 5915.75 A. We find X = 0.11 mag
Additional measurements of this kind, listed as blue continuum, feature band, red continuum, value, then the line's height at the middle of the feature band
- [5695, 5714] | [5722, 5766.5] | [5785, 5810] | -0.04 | 6.41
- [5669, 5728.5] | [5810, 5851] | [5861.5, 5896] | -0.13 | 5.95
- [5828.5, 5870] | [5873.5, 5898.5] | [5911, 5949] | 0.24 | 6.54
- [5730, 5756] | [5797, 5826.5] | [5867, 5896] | -0.09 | 6.12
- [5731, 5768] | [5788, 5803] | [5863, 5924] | -0.05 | 6.46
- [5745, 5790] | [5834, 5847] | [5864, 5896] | -0.18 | 6.02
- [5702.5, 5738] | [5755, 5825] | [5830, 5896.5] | -0.07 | 6.28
